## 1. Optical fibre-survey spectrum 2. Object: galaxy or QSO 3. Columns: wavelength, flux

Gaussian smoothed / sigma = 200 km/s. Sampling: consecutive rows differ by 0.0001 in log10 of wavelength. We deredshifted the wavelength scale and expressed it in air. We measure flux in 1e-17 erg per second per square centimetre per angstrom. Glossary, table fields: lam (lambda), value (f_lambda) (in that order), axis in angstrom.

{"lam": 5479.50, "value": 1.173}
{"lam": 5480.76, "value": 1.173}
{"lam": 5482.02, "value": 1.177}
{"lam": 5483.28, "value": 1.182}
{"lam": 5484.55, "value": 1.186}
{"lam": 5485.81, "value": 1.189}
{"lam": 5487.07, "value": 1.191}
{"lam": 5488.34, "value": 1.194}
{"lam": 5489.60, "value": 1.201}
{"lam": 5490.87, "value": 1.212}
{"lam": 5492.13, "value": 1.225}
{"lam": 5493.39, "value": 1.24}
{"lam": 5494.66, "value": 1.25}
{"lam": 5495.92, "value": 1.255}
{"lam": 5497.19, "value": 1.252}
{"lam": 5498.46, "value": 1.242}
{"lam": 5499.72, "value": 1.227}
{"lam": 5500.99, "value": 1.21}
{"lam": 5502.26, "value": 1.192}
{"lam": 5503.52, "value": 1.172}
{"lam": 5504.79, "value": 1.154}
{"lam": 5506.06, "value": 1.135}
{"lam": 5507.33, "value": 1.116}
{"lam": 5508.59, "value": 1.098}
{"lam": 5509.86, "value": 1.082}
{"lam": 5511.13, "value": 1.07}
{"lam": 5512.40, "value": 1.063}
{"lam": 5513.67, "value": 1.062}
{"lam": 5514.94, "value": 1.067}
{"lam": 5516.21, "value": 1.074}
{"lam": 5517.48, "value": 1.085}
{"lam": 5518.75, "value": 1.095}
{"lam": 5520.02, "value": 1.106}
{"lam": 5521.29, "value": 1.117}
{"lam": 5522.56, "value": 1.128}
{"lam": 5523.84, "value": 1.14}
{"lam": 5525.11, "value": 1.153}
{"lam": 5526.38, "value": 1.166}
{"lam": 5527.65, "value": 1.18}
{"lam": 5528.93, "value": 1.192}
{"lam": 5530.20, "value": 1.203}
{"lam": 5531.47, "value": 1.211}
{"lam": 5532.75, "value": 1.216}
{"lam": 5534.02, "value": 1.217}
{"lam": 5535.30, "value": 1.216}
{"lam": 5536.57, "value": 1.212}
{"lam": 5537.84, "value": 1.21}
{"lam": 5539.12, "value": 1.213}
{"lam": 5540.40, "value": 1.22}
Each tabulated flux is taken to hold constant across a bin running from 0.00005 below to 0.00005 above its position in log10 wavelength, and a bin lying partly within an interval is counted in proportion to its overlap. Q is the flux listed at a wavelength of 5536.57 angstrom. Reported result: 1.212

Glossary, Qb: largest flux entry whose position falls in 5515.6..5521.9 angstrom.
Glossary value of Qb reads 1.117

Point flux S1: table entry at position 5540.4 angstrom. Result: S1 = 1.22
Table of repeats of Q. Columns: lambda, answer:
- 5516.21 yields 1.074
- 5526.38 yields 1.166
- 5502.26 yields 1.192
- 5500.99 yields 1.21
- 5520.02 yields 1.106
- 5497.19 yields 1.252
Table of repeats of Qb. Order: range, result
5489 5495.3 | 1.25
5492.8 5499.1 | 1.255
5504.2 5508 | 1.154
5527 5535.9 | 1.217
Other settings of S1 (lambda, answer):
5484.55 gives 1.186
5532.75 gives 1.216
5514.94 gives 1.067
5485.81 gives 1.189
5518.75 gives 1.095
